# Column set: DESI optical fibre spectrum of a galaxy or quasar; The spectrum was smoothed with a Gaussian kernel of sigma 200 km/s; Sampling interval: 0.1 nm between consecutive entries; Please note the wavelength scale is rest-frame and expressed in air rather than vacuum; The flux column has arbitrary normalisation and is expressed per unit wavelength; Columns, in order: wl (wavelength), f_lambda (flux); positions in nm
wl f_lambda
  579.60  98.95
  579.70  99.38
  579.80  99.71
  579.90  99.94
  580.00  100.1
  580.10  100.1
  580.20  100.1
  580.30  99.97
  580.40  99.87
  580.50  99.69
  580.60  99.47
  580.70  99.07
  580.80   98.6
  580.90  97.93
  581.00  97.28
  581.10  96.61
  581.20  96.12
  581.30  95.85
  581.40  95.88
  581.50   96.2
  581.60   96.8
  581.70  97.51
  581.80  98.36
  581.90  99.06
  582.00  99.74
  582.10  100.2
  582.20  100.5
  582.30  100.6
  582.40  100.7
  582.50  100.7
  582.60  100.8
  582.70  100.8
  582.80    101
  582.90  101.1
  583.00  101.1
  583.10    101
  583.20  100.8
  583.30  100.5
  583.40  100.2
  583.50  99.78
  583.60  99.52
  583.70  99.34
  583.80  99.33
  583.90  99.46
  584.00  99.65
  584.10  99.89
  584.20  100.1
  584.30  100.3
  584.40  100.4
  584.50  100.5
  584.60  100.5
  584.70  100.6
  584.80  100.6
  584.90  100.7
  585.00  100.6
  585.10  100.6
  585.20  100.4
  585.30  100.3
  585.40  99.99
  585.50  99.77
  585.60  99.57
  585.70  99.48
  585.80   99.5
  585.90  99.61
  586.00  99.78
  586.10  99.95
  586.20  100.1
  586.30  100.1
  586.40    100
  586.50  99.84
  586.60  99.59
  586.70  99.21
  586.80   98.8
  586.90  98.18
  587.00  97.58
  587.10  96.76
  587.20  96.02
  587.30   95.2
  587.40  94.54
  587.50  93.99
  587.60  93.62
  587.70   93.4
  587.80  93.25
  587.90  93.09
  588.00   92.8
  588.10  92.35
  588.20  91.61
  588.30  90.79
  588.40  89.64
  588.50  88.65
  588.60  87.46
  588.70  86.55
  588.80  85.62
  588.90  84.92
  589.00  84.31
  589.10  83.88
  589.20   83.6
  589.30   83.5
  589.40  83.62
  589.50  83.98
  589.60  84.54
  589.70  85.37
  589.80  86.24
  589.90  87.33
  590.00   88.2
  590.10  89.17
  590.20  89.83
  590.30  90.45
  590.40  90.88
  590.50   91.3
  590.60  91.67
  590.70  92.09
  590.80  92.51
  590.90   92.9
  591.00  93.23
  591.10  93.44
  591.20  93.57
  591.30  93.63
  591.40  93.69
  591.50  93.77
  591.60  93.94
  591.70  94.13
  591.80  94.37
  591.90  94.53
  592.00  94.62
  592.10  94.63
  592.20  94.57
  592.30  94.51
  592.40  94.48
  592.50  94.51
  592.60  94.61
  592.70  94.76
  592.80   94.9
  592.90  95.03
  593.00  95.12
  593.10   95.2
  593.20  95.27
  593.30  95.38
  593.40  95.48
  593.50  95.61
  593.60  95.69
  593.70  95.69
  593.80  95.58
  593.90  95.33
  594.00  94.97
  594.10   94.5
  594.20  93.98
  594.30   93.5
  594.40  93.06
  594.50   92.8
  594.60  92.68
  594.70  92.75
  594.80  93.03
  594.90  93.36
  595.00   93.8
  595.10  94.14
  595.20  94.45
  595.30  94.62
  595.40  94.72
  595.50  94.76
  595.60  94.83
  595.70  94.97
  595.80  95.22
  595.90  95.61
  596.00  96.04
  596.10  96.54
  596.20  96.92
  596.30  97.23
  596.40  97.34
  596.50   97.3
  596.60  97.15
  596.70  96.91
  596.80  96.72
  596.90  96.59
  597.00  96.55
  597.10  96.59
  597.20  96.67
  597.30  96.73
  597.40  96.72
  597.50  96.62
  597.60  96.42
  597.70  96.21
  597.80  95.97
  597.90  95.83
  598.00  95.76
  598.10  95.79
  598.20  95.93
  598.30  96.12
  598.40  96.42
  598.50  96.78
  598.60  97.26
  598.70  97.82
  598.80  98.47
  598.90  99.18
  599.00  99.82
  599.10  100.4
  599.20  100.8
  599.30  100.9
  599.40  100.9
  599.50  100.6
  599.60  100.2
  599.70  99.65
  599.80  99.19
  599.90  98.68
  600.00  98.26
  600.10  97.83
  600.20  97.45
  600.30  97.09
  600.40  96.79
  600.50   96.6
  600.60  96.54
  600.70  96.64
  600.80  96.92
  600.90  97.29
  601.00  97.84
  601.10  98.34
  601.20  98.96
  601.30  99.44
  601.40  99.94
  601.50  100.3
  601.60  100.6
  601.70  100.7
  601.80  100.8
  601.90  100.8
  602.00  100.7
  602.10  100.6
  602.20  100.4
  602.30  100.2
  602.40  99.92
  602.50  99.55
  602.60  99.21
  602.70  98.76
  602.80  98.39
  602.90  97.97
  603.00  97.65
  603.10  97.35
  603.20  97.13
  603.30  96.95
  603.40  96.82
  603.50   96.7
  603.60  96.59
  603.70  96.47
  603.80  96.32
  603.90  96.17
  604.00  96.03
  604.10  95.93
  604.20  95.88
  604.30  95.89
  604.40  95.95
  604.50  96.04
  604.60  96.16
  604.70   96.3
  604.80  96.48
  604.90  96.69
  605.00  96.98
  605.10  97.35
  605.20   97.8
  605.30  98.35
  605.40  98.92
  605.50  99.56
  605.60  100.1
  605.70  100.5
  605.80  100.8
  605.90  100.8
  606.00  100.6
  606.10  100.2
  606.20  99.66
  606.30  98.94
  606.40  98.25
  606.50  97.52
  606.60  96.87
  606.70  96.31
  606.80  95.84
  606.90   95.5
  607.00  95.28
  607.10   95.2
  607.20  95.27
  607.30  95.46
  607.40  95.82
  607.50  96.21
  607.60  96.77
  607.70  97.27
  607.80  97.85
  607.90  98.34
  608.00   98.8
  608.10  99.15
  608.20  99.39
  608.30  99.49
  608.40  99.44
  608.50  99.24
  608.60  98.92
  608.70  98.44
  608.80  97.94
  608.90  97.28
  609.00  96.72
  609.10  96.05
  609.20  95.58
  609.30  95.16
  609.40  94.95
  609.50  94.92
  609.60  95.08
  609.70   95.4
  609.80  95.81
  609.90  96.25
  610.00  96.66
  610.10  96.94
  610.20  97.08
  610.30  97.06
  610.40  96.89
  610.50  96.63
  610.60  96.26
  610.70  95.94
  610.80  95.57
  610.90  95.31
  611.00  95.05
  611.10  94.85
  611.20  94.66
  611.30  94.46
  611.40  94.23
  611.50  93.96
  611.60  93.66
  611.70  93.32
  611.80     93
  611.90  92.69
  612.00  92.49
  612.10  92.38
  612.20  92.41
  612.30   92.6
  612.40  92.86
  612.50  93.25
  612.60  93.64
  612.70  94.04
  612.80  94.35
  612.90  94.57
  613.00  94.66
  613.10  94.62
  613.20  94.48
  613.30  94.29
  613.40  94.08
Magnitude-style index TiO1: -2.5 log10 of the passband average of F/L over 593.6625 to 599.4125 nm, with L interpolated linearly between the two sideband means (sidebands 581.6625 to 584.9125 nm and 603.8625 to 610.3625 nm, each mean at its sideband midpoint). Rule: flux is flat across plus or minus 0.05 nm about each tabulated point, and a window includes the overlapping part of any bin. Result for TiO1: 0.03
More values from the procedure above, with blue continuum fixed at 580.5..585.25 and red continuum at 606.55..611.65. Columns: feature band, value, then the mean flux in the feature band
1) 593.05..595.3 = 0.04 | 94.4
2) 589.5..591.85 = 0.09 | 91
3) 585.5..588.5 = 0.03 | 96.4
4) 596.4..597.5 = 0.01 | 96.8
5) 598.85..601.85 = -0.02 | 99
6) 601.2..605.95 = -0.01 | 98.3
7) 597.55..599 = 0.01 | 96.8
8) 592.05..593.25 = 0.04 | 94.8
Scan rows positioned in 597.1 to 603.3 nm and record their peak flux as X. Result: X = 100.9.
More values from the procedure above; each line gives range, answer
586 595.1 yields 100.1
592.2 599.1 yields 100.4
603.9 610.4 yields 100.8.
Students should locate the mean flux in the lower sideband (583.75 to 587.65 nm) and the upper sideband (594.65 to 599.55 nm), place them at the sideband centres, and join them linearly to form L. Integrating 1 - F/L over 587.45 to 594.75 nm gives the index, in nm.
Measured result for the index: 0.46 nm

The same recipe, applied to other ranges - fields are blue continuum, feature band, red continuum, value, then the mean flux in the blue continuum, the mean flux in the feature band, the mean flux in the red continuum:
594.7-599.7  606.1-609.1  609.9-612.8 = -0.07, 96.7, 97.5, 94.6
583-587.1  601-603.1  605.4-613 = -0.05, 99.9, 99.6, 96.3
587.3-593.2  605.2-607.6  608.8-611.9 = -0.08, 91.2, 97.9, 95.5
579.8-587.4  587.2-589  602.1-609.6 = 0.15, 99.4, 91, 97.6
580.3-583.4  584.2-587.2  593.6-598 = -0.05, 99.2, 99.7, 95.4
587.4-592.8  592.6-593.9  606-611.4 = -0.05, 90.8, 95.3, 96.8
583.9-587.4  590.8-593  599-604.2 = 0.11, 99.5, 94.2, 98.5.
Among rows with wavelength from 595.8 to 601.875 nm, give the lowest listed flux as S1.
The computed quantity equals 95.61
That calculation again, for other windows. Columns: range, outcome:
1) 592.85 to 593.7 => 95.03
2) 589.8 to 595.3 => 87.33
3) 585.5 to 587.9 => 93.09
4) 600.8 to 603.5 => 96.7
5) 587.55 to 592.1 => 83.5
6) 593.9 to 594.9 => 92.68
